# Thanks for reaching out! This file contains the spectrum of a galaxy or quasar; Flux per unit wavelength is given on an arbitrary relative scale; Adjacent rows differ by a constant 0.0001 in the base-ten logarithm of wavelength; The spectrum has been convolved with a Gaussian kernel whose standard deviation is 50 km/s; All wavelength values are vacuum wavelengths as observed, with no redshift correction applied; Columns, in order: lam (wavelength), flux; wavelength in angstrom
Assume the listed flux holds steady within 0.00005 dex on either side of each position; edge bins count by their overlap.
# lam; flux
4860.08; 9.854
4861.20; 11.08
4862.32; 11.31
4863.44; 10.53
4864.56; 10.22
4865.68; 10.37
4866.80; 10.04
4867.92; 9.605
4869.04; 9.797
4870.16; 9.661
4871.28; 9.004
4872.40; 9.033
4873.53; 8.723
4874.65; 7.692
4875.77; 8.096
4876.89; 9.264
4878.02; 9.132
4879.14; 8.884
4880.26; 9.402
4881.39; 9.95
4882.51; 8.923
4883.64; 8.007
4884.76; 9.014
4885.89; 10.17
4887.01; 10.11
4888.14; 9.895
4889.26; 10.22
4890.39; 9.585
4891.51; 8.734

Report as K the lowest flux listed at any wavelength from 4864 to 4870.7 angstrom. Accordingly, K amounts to 9.605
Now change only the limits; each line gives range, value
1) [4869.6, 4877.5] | 7.692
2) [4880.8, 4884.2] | 8.007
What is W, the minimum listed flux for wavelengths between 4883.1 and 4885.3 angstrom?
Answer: 8.007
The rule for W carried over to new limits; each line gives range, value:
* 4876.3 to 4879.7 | 8.884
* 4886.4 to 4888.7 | 9.895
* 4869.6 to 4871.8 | 9.004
